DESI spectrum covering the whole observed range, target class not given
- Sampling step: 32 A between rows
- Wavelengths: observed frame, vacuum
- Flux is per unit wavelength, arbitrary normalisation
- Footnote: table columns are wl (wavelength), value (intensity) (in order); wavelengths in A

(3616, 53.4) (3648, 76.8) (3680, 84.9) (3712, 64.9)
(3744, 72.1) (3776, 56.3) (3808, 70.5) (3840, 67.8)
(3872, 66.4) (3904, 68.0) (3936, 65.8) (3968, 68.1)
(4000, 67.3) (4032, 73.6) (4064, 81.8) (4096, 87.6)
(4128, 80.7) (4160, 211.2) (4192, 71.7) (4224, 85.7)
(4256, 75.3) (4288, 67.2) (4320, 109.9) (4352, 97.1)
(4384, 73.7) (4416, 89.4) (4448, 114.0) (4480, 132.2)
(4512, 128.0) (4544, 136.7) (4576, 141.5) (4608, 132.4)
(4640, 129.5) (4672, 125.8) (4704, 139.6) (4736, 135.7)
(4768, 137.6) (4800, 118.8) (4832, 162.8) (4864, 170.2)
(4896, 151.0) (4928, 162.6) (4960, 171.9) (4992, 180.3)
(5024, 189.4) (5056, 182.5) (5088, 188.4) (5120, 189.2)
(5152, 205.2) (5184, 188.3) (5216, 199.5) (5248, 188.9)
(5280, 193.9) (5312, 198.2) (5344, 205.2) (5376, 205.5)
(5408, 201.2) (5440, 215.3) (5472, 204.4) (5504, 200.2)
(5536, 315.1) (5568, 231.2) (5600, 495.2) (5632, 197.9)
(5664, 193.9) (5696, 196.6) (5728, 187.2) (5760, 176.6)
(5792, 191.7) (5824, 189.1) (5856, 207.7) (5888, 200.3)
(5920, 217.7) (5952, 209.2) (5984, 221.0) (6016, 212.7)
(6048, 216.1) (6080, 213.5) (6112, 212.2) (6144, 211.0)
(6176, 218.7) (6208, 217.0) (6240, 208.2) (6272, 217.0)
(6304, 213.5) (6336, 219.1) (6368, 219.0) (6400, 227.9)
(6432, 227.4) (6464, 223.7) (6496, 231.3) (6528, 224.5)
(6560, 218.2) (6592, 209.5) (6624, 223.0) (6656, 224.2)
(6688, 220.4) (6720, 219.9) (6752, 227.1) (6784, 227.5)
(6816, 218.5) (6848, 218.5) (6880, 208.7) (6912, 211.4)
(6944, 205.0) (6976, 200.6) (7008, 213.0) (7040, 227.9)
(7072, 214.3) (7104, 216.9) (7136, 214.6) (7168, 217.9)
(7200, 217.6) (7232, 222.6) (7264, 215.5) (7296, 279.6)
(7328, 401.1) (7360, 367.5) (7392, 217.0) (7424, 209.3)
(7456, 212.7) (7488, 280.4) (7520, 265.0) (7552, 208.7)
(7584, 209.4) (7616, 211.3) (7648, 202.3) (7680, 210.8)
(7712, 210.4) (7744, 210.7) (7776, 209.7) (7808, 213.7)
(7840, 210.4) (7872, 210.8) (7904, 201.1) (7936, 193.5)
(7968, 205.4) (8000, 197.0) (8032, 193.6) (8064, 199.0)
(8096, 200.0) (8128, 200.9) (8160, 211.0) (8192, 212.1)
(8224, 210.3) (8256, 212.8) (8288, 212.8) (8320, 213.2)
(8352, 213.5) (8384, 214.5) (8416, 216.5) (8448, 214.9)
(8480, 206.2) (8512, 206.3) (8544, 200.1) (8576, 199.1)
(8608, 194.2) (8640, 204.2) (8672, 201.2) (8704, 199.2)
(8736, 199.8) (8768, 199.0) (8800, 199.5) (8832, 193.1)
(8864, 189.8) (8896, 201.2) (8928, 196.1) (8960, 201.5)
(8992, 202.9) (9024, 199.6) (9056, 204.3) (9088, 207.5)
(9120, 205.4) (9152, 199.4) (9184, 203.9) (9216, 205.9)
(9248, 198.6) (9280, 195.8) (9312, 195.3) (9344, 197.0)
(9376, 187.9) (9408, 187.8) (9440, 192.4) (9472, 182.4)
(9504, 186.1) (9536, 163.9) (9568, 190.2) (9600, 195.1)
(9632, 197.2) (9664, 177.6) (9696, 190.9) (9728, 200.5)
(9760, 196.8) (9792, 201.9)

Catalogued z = 0.116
